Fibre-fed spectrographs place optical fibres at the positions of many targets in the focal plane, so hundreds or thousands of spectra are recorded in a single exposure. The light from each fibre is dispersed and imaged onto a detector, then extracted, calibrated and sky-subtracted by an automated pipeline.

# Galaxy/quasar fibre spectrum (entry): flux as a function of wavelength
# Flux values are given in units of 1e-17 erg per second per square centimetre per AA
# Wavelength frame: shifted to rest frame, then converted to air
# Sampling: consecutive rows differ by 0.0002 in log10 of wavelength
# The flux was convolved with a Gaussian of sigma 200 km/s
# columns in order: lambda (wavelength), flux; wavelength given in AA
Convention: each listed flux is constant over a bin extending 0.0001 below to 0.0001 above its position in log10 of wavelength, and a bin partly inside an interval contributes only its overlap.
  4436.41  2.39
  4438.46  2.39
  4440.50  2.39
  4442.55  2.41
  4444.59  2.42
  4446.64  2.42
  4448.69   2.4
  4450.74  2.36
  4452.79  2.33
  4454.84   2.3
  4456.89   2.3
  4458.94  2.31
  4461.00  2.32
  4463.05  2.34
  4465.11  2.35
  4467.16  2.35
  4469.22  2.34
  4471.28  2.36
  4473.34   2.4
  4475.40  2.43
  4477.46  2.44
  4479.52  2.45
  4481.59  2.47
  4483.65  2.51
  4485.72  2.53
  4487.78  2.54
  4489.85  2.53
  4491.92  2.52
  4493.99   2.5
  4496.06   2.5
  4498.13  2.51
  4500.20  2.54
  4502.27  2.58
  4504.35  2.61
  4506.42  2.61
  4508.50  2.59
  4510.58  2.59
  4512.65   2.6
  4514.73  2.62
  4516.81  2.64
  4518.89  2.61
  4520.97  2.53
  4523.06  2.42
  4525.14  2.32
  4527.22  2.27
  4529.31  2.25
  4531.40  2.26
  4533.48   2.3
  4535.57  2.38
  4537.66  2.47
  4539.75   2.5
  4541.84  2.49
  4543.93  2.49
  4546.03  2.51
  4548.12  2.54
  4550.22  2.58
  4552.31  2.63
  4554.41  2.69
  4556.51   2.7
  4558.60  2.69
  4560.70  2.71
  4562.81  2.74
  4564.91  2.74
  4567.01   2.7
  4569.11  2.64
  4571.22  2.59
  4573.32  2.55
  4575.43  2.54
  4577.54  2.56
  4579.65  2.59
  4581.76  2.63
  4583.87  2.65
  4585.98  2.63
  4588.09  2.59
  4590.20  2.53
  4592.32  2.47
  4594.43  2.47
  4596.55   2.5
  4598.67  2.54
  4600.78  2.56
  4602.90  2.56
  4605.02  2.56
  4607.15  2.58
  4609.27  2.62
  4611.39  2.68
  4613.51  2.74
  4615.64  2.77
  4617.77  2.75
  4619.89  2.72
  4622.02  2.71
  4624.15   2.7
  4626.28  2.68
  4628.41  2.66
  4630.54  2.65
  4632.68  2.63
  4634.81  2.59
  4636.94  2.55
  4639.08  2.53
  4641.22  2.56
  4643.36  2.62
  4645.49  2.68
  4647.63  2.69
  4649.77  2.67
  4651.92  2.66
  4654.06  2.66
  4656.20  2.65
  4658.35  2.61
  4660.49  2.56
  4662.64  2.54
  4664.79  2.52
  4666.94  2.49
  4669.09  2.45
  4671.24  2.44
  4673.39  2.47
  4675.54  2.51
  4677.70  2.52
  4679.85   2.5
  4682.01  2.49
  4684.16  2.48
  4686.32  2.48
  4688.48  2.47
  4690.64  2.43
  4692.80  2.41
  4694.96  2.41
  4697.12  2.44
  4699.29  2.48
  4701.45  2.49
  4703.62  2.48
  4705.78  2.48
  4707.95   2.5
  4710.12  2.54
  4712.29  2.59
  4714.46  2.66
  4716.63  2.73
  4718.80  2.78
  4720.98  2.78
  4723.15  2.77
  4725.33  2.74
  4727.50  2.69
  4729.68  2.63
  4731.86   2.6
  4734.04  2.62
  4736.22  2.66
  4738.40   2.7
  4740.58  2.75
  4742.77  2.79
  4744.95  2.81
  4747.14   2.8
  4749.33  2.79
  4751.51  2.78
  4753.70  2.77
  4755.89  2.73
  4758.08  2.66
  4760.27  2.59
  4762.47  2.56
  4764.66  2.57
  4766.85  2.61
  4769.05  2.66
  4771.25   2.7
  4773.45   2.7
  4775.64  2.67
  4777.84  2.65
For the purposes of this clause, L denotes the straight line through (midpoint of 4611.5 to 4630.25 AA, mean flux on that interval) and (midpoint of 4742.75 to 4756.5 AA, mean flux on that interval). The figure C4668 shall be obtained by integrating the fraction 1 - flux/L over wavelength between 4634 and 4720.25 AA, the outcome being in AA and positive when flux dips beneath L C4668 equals 6.2 AA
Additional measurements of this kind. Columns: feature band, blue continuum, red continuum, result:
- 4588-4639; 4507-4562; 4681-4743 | -1.4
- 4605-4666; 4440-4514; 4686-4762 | -1.8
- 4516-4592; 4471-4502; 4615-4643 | 0.6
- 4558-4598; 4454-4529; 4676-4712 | -2.2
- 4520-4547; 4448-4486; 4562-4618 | 1.1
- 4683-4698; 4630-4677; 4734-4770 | 1.0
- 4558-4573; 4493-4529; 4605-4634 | -0.4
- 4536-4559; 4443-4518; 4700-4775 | -0.4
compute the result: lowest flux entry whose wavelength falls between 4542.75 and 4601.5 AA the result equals 2.47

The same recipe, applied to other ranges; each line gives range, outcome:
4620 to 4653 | 2.53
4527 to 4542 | 2.25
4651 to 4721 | 2.41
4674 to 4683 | 2.49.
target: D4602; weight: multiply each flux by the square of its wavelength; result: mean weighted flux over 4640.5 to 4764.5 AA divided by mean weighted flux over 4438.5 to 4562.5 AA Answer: 1.1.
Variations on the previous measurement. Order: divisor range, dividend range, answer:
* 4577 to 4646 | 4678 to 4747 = 1.04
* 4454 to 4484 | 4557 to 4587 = 1.16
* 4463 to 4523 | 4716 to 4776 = 1.20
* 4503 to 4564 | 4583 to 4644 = 1.07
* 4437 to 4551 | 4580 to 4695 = 1.12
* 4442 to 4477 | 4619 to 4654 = 1.21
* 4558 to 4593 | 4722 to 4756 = 1.12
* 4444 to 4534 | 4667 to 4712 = 1.10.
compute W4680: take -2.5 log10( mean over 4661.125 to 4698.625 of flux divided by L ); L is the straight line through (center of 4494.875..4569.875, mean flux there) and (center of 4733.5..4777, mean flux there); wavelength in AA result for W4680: 0.07 mag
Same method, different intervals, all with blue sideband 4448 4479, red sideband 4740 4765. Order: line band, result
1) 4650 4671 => 0.015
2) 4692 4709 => 0.082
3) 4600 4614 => -0.031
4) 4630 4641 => -0.004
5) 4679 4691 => 0.067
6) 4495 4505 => -0.063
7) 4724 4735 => 0.013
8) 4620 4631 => -0.052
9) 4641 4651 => -0.027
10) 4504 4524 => -0.070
